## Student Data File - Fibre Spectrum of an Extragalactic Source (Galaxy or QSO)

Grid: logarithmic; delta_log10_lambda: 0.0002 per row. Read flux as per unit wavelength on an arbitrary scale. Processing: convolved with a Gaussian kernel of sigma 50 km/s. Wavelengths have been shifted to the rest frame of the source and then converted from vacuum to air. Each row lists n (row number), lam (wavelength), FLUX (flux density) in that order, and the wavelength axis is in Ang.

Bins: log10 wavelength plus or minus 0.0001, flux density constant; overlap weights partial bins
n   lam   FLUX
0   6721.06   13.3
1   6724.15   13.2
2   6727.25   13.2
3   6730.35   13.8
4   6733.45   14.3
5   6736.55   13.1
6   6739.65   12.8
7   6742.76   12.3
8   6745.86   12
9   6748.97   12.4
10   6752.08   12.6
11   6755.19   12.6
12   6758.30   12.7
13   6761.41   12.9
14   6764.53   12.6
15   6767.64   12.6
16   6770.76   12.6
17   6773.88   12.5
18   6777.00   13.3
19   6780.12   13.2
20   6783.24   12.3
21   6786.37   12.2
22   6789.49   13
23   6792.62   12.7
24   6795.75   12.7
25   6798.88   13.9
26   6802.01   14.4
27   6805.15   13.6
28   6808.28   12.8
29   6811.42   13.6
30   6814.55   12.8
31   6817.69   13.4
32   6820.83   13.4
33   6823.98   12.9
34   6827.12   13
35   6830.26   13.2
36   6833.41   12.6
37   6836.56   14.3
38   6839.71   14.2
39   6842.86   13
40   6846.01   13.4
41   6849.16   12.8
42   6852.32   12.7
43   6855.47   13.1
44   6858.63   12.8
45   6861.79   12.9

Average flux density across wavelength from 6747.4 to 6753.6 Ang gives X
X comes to 12.5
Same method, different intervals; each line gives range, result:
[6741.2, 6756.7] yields 12.4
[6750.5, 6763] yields 12.7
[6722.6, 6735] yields 13.6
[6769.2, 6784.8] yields 12.8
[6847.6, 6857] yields 12.9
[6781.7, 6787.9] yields 12.2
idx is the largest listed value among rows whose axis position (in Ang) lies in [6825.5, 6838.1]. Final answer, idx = 14.3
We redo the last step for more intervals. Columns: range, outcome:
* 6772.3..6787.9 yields 13.3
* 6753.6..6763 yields 12.9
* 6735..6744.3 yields 13.1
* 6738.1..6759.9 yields 12.8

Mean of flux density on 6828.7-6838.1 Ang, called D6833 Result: 13.4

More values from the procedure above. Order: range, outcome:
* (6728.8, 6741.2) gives 13.5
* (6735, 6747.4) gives 12.6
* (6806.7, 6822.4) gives 13.2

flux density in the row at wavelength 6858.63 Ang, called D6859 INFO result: 12.8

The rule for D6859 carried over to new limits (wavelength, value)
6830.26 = 13.2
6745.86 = 12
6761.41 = 12.9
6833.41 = 12.6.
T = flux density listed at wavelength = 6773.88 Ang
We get 12.5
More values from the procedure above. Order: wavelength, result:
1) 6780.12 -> 13.2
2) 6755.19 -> 12.6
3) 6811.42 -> 13.6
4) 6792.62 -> 12.7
